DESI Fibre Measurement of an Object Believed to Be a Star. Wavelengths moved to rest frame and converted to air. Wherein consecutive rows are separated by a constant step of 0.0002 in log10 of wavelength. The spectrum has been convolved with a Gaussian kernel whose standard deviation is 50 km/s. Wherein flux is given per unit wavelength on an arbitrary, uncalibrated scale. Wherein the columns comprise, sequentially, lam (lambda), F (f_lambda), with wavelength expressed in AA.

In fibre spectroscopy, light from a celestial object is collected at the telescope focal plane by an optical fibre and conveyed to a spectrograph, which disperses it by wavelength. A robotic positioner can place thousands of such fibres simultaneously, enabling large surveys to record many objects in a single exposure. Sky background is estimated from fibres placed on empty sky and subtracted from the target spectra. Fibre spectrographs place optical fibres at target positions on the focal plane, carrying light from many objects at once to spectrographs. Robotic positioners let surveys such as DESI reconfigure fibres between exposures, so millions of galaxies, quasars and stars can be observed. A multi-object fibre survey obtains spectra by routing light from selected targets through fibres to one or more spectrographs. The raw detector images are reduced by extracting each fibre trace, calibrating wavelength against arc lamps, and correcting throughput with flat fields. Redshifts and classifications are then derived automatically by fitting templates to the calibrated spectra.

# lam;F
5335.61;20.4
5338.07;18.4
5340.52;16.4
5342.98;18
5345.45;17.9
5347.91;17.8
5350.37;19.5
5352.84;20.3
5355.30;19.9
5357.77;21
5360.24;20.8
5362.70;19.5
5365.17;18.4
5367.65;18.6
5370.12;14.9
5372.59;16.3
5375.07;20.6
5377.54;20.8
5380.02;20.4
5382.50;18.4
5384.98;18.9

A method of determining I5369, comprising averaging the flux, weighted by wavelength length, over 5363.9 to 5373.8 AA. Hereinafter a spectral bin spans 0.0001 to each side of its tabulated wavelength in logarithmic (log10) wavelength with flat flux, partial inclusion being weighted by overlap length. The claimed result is 17.1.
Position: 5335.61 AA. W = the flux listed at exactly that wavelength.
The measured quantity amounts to 20.4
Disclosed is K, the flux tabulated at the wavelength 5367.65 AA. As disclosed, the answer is 18.6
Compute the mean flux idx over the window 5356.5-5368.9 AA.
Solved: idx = 19.7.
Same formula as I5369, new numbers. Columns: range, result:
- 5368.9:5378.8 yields 18.2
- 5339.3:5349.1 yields 17.5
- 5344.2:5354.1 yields 18.9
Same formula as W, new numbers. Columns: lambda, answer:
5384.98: 18.9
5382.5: 18.4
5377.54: 20.8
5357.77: 21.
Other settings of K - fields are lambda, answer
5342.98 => 18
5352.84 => 20.3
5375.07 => 20.6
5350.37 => 19.5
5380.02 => 20.4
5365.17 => 18.4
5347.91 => 17.8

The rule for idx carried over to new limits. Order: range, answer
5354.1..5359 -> 20.4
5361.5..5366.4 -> 18.9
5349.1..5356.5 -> 19.9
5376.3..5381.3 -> 20.6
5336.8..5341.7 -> 17.5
